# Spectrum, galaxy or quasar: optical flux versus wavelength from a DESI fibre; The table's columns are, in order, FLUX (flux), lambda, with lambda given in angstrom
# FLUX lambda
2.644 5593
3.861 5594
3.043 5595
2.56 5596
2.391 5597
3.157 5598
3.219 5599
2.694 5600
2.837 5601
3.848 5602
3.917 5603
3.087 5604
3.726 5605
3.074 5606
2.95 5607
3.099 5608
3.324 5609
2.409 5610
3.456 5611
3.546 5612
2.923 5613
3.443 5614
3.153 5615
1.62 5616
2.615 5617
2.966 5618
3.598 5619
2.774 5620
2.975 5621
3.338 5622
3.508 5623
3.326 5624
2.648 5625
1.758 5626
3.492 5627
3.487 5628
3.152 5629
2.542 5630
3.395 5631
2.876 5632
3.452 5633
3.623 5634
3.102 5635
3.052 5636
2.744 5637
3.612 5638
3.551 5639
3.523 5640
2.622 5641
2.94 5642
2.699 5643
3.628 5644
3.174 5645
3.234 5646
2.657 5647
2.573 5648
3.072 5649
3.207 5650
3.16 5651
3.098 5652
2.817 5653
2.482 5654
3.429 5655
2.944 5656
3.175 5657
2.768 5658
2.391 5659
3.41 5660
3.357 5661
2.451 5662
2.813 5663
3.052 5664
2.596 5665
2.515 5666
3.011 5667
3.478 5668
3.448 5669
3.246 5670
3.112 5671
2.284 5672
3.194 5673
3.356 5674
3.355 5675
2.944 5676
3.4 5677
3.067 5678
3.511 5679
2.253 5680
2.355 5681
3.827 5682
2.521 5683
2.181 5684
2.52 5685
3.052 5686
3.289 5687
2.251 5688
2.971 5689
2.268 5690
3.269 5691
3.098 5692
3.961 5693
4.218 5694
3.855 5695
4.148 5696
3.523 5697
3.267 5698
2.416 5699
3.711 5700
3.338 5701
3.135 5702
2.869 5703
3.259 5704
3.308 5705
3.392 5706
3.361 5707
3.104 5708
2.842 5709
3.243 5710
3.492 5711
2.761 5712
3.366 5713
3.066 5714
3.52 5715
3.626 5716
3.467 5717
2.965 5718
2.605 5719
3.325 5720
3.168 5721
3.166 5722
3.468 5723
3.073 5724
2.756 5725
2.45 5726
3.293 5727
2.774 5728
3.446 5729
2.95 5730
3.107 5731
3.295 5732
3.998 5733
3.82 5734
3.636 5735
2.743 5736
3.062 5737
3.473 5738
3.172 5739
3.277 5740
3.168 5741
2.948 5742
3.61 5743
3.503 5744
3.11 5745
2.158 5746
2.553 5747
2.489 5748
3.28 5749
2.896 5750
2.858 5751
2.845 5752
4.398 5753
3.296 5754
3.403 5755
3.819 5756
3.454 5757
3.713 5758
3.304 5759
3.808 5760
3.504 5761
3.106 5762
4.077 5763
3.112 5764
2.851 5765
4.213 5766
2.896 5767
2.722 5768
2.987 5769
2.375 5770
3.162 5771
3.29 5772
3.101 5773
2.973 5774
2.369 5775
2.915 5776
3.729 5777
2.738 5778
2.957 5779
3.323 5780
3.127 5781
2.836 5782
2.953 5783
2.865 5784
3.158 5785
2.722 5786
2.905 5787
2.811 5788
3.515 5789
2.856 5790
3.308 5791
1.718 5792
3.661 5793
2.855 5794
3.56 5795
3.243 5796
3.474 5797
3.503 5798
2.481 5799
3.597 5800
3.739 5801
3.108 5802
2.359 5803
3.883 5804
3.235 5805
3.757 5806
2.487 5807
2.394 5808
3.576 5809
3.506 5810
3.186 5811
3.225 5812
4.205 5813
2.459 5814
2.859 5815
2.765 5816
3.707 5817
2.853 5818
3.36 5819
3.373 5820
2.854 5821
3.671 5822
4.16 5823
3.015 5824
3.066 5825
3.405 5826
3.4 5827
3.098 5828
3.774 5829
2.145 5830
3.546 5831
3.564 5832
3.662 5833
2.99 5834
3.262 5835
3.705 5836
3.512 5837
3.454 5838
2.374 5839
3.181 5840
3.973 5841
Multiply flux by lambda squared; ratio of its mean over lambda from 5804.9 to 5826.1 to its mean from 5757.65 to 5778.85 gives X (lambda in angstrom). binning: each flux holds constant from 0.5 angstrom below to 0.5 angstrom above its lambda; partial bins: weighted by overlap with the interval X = 1.03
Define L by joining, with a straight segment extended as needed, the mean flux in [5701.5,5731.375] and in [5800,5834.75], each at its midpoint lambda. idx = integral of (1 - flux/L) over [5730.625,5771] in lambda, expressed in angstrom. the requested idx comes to -0.9 angstrom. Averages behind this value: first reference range 3.15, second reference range 3.25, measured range 3.25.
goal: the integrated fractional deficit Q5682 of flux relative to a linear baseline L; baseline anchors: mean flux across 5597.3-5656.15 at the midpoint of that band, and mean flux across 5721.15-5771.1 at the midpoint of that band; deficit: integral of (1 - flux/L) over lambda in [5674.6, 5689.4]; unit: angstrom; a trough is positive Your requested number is 1.2 angstrom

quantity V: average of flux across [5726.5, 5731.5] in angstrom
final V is 3.11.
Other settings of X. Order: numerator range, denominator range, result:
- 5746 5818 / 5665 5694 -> 1.09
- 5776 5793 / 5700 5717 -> 0.94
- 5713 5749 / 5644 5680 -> 1.07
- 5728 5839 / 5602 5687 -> 1.10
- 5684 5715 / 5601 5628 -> 1.06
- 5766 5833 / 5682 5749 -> 1.02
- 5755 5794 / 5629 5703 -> 1.06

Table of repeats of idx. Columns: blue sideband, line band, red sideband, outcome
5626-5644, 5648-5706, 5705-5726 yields 1.7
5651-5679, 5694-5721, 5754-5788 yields -1.8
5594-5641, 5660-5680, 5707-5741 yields 0.6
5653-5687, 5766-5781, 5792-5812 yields 0.7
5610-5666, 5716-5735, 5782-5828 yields -0.6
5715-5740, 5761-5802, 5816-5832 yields 1.9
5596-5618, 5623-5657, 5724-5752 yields 0.0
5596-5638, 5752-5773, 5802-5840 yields -1.1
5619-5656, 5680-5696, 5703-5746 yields 0.5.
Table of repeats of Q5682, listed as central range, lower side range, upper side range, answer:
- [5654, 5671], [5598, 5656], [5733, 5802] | 0.6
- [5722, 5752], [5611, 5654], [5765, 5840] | 0.1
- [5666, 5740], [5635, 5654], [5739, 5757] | -1.1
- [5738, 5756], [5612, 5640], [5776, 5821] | -0.2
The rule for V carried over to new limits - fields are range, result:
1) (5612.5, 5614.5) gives 3.18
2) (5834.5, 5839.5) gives 3.26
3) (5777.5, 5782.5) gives 3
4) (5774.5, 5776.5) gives 2.64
